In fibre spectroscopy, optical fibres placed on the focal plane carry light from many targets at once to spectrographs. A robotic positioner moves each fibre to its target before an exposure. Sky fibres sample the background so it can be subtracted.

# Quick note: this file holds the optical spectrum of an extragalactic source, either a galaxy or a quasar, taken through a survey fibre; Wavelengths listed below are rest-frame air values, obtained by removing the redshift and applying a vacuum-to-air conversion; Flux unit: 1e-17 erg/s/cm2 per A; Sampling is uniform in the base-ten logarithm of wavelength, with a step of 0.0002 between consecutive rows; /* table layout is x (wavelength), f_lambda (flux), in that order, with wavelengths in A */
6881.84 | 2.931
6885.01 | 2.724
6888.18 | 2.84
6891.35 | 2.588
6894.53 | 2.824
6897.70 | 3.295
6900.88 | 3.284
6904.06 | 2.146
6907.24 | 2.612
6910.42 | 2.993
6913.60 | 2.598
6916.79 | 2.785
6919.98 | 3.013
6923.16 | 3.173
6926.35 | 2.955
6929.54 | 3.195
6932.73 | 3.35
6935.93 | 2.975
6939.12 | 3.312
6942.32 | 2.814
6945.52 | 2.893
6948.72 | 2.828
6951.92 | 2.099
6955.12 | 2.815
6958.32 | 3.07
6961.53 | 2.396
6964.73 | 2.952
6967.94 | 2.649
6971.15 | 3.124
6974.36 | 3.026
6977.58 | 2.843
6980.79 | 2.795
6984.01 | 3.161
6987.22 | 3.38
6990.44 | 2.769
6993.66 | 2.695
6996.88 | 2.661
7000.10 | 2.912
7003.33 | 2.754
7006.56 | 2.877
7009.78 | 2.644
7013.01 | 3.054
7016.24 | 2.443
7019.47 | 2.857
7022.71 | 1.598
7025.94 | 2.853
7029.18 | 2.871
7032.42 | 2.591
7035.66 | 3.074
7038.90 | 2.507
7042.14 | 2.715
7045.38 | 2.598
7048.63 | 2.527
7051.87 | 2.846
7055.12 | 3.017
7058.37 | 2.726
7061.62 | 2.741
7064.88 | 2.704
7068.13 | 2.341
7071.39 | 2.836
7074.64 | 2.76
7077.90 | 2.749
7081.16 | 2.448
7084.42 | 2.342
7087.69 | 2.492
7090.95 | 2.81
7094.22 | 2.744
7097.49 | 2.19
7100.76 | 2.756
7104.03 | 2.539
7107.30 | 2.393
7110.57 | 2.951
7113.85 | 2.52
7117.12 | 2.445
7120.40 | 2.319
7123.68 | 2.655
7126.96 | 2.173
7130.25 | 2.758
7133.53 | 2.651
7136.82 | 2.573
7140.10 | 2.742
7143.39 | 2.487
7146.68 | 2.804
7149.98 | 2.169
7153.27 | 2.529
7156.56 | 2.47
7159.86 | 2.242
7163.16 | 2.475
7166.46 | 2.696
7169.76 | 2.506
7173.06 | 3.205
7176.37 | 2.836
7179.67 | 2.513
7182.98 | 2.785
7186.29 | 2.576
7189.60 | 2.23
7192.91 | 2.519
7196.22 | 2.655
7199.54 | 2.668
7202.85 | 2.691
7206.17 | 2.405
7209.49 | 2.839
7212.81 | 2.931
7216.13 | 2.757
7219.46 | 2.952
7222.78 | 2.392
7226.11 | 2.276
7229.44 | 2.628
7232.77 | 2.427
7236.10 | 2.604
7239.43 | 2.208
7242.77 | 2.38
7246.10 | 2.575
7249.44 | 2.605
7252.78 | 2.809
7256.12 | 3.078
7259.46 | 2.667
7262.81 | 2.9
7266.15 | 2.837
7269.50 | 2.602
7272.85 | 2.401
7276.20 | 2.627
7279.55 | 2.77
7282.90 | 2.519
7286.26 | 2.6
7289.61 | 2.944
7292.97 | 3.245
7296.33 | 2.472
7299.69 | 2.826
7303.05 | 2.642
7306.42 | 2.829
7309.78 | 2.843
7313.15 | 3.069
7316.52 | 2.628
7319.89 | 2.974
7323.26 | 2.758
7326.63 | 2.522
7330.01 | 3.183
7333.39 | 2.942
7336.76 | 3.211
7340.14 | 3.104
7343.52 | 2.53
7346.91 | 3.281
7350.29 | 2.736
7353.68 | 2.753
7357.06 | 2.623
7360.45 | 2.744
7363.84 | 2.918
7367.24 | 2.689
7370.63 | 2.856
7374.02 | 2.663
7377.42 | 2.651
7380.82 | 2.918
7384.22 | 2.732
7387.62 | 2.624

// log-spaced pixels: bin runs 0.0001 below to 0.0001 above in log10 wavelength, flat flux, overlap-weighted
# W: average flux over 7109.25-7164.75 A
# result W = 2.52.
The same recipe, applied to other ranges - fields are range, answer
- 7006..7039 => 2.67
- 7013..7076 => 2.67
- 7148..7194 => 2.56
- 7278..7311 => 2.77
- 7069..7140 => 2.58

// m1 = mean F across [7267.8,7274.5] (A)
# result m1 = 2.5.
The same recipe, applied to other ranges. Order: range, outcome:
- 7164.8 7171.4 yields 2.6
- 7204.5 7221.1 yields 2.78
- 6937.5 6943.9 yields 3.06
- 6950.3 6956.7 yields 2.46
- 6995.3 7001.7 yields 2.79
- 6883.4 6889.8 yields 2.78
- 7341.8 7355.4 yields 2.83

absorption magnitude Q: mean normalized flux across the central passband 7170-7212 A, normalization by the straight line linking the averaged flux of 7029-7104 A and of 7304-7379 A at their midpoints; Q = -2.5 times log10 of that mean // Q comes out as 0.03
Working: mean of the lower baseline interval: 2.66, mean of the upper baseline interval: 2.84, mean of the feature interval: 2.66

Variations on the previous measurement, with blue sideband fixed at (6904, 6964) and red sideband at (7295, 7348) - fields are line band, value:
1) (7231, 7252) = 0.15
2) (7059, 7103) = 0.10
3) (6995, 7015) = 0.02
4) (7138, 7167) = 0.14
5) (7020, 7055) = 0.09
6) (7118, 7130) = 0.18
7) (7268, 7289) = 0.10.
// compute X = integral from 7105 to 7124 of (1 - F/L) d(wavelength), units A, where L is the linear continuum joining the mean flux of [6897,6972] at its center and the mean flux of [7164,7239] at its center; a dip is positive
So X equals 1.2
